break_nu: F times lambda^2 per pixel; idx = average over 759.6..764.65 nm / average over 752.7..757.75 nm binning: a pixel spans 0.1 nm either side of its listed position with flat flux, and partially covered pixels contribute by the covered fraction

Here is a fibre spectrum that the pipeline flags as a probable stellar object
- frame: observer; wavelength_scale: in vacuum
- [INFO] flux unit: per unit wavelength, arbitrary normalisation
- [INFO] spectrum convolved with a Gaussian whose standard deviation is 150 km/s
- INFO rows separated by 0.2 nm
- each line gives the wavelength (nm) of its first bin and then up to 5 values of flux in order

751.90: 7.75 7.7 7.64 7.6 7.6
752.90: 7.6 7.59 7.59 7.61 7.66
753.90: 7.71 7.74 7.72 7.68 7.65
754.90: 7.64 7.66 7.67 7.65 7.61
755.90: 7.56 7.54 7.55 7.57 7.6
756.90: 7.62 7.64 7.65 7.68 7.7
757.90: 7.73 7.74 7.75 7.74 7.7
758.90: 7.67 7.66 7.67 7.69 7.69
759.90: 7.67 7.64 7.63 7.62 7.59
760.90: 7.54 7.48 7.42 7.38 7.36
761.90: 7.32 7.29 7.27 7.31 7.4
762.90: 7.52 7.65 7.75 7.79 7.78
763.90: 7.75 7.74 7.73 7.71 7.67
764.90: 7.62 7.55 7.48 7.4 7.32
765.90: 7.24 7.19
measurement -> 1.01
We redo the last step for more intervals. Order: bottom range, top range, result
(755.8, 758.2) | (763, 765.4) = 1.03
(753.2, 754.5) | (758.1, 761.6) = 1.01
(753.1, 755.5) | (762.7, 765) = 1.03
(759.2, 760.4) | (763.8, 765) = 1.02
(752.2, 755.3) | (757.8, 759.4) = 1.02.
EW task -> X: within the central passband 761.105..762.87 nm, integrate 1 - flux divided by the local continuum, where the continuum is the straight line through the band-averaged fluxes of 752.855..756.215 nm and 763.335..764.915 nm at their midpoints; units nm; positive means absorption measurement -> 0.08 nm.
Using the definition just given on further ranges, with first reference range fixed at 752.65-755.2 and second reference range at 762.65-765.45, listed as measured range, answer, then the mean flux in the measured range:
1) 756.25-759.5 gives -0.01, 7.67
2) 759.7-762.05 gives 0.04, 7.52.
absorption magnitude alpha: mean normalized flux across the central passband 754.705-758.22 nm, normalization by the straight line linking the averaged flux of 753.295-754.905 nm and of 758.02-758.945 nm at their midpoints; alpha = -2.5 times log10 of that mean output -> 0.009 mag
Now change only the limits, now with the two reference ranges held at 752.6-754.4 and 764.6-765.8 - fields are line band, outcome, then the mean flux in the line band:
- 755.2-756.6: 0.00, 7.59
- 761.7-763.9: 0.00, 7.51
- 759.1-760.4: -0.01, 7.66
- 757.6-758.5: -0.02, 7.73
